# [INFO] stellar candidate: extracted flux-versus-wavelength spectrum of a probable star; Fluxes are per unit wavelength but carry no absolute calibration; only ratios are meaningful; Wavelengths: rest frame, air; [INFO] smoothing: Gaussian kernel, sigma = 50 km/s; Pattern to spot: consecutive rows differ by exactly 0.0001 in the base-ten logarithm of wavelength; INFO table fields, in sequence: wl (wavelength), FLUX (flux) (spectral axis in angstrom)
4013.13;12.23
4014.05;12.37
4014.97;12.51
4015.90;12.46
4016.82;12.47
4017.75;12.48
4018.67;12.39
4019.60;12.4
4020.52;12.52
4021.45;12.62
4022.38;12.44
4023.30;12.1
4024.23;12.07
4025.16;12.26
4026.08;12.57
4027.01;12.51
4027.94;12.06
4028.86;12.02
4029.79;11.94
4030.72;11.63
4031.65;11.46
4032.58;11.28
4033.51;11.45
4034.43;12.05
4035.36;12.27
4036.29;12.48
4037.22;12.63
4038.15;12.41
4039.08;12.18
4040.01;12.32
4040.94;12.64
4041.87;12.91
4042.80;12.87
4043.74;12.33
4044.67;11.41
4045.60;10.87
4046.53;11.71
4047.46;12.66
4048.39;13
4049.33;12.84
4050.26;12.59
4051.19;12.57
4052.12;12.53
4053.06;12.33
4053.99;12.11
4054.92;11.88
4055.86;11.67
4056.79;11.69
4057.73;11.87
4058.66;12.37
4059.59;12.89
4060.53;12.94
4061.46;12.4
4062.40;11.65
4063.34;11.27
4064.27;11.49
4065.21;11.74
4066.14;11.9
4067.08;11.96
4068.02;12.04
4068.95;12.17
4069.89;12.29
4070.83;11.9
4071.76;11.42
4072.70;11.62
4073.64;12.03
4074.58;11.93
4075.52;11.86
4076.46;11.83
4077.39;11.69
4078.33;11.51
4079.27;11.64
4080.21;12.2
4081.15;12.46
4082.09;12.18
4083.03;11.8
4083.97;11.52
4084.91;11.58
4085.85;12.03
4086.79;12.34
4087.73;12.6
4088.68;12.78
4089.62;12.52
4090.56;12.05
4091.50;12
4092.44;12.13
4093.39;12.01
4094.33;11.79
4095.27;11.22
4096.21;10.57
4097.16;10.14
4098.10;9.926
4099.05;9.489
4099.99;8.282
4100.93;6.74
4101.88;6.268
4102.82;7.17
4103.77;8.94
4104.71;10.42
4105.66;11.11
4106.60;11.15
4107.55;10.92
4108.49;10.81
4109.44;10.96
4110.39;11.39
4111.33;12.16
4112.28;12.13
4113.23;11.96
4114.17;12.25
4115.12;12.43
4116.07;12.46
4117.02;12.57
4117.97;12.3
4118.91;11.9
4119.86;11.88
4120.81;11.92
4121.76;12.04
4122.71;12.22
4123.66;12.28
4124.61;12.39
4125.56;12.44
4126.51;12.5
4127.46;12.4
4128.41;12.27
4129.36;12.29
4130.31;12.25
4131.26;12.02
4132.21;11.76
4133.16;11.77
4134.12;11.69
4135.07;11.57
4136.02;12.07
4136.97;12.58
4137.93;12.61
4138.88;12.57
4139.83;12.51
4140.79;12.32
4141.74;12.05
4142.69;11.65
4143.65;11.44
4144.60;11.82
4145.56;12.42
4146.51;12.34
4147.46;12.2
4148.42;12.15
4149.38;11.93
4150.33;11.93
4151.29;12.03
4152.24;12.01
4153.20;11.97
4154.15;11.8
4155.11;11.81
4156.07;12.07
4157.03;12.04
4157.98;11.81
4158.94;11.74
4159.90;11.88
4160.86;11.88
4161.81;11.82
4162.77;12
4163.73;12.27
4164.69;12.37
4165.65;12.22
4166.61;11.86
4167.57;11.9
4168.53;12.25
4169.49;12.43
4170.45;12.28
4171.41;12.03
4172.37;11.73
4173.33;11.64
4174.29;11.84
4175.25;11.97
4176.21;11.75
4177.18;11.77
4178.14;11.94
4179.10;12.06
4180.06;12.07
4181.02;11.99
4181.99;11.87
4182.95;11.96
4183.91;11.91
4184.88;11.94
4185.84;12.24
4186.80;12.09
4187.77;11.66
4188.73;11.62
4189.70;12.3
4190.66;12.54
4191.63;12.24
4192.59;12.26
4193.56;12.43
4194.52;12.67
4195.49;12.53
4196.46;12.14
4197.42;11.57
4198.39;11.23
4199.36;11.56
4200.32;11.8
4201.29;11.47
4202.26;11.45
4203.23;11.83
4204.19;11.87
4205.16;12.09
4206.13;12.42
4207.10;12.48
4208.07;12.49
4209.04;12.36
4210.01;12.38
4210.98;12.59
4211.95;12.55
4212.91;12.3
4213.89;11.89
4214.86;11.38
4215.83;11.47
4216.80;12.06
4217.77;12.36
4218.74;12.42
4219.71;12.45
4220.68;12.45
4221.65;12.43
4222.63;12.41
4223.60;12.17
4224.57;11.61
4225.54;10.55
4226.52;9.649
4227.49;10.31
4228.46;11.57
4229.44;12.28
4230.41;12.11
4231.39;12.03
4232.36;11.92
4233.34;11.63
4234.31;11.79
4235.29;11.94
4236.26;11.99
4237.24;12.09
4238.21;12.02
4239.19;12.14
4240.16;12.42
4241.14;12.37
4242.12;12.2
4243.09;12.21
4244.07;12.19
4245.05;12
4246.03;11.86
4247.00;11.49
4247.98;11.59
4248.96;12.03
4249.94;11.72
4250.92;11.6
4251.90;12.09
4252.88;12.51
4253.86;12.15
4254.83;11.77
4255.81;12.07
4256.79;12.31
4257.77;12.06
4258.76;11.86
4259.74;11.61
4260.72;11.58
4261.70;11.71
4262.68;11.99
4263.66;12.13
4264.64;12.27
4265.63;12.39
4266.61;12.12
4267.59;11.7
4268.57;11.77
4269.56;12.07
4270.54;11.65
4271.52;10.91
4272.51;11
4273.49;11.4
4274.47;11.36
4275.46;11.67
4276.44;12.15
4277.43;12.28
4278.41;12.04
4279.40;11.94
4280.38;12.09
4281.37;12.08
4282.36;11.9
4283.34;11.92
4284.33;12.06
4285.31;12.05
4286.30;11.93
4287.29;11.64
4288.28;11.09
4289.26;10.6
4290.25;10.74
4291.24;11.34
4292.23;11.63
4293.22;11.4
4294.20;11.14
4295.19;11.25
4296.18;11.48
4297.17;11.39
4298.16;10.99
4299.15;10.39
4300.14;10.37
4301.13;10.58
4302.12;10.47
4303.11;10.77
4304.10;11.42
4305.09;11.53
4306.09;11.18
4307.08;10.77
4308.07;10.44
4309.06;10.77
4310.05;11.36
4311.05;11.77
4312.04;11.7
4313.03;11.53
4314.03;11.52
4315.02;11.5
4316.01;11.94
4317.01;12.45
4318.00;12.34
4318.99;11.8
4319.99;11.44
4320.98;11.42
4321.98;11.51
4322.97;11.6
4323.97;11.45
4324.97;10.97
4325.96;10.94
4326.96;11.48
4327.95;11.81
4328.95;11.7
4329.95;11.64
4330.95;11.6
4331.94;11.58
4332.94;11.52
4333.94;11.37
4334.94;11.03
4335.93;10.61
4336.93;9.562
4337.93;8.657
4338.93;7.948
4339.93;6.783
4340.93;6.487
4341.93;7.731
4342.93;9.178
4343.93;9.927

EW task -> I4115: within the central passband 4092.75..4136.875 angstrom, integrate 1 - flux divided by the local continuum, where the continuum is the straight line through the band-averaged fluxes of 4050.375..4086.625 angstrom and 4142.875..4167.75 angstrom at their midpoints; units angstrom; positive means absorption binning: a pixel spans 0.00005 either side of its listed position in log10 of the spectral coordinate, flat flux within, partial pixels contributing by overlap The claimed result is 2.7 angstrom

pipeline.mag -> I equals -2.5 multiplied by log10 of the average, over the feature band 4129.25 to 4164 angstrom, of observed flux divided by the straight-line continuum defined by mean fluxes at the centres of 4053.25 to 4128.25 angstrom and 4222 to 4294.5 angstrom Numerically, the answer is -0.04 mag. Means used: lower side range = 11.6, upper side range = 11.8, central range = 12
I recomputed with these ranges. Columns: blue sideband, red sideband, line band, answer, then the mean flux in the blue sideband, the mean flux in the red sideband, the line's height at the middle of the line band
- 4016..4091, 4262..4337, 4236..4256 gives -0.04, 12.1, 11.5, 11.6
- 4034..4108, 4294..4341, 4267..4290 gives -0.06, 11.6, 11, 11.1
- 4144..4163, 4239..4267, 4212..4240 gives 0.01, 12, 12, 12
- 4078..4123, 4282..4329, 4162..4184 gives -0.07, 11.3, 11.4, 11.3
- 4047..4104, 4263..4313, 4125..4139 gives -0.06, 11.6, 11.5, 11.5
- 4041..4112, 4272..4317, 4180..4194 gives -0.06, 11.6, 11.4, 11.5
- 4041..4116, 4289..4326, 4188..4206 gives -0.05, 11.6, 11.3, 11.4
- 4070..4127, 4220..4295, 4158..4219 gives -0.04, 11.4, 11.8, 11.6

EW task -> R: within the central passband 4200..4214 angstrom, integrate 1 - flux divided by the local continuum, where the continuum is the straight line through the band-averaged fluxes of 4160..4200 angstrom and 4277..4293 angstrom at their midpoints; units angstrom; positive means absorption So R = -0.2 angstrom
